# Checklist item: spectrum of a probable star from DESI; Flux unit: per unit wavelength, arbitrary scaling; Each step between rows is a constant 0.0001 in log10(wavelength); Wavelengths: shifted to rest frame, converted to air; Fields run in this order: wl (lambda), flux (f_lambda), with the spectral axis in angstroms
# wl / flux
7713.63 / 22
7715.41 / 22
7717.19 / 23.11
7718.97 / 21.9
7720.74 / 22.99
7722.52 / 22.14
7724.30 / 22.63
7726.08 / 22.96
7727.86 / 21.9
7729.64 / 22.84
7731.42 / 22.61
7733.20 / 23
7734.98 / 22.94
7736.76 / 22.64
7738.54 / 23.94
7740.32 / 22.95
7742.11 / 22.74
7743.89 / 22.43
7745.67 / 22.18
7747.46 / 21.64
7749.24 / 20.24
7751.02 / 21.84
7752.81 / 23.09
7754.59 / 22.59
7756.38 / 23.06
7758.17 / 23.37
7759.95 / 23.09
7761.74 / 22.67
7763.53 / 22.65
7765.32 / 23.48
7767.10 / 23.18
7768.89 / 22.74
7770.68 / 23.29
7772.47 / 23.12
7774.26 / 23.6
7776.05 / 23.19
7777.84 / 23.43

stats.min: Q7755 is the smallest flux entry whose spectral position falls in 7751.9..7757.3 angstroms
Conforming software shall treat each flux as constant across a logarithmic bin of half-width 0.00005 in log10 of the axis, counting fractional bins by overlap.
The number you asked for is 22.59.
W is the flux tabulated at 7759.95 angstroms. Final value 23.09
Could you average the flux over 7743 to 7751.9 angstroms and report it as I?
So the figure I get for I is 21.7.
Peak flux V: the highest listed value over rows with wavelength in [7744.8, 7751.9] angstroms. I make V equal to 22.18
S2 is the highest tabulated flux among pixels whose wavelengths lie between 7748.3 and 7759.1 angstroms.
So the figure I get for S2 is 23.37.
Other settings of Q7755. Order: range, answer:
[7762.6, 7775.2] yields 22.65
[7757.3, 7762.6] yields 22.67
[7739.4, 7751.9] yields 20.24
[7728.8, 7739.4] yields 22.61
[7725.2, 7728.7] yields 21.9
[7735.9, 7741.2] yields 22.64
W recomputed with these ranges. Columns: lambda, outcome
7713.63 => 22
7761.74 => 22.67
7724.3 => 22.63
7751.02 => 21.84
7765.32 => 23.48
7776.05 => 23.19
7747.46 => 21.64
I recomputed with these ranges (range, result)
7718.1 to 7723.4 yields 22.4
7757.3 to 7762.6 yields 23.1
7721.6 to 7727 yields 22.6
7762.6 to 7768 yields 23.1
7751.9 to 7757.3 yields 22.9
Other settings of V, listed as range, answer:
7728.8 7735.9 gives 23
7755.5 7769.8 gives 23.48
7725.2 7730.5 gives 22.96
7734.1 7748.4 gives 23.94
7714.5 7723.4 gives 23.11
